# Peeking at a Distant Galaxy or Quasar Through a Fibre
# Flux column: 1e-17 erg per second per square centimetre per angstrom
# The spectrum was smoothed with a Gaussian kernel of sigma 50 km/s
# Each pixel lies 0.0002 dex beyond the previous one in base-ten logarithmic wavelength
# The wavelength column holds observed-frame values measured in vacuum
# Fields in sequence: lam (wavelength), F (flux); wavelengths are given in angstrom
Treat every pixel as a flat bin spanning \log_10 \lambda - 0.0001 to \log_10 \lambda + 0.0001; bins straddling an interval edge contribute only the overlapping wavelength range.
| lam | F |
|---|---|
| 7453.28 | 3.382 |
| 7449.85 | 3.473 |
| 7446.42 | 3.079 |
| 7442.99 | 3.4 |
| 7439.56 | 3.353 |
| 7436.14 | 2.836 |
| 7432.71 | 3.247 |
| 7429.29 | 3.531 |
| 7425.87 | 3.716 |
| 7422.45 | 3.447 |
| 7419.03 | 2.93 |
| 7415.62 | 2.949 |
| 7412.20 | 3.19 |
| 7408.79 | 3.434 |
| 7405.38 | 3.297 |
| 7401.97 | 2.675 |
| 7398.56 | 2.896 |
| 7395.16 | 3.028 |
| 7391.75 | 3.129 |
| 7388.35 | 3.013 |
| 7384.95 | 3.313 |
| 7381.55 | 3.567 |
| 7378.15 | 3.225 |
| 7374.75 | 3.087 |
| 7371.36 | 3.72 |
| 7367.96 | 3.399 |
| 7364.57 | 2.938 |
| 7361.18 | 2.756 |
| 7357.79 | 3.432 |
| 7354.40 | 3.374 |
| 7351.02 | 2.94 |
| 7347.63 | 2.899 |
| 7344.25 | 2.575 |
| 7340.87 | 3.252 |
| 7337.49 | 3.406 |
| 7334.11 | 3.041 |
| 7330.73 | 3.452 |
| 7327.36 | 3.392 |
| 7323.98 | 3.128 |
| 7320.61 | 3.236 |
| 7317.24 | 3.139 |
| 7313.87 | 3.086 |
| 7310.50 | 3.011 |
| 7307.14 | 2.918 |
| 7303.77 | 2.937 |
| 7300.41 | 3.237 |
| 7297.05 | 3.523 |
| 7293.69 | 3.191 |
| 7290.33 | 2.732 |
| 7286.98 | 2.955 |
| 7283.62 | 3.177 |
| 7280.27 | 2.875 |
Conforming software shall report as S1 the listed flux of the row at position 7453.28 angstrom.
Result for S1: 3.382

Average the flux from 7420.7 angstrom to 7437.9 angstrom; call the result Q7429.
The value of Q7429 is 3.35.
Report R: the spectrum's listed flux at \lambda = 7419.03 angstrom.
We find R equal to 2.93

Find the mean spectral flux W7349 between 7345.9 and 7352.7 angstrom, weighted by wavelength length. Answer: 2.92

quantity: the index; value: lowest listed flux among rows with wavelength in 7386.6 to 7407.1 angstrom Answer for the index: 2.675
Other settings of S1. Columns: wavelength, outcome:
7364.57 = 2.938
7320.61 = 3.236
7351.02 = 2.94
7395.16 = 3.028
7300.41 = 3.237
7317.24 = 3.139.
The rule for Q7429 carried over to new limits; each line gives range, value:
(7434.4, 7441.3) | 3.09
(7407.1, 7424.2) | 3.19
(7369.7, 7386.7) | 3.38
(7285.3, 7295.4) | 2.96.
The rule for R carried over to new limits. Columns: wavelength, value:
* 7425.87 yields 3.716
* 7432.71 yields 3.247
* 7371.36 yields 3.72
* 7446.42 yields 3.079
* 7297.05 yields 3.523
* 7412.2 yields 3.19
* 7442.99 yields 3.4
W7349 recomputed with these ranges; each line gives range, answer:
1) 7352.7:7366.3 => 3.13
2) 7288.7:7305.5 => 3.12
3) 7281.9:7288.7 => 3.06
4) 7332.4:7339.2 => 3.22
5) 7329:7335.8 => 3.25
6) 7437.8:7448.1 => 3.28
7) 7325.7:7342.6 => 3.31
